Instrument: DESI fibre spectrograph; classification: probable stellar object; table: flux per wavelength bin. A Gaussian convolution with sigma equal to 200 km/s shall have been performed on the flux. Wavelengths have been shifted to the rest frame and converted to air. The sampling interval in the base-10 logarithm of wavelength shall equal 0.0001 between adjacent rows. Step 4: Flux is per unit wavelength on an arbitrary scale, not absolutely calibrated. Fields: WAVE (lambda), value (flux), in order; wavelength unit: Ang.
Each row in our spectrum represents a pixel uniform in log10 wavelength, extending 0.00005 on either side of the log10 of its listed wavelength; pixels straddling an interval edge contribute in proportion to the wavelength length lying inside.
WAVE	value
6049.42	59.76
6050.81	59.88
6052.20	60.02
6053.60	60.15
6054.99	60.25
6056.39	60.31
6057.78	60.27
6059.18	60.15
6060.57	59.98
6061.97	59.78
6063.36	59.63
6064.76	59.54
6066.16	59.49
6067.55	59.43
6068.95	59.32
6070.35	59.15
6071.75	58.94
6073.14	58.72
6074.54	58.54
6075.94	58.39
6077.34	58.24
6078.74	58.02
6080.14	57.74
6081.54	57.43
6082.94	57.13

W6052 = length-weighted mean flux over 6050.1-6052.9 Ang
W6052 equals 60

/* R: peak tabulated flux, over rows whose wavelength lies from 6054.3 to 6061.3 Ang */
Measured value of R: 60.31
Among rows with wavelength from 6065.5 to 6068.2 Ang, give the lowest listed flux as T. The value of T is 59.43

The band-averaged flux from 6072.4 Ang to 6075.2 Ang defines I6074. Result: 58.8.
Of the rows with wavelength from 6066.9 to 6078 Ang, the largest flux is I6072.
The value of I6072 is 59.43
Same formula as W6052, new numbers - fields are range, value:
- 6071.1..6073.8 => 59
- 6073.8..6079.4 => 58.3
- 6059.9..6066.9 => 59.7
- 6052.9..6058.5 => 60.2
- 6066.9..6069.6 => 59.3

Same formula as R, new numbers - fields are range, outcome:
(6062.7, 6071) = 59.63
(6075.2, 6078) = 58.39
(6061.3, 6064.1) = 59.78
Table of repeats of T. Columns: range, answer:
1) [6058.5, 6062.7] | 59.78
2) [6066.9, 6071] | 59.15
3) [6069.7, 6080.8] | 57.74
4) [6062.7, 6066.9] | 59.49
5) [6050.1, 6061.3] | 59.88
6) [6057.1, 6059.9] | 60.15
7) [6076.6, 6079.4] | 58.02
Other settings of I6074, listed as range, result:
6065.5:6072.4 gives 59.3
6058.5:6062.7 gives 60.1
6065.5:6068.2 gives 59.6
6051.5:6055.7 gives 60.1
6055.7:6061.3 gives 60.2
